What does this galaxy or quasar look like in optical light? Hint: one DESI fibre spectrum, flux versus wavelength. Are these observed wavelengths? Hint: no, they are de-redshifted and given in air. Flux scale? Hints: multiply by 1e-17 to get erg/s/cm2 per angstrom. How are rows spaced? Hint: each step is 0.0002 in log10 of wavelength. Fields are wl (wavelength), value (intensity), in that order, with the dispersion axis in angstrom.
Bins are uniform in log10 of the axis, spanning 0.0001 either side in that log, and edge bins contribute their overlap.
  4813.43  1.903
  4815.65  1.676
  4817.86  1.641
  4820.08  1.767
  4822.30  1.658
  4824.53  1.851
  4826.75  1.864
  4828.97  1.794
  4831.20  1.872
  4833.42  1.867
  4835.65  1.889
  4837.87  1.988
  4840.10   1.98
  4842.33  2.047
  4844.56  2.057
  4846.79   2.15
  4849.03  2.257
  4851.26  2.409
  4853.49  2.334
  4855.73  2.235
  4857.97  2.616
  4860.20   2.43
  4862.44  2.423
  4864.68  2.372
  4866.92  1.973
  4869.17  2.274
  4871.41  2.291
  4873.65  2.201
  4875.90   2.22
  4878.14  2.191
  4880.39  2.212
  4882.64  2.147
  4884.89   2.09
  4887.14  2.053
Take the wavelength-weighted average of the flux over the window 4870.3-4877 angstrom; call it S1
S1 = 2.24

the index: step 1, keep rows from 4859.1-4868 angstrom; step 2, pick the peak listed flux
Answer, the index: 2.43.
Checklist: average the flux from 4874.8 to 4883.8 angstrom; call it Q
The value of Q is 2.19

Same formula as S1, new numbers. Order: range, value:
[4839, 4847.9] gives 2.06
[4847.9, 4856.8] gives 2.31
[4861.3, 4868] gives 2.26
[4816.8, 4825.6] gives 1.73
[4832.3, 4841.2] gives 1.93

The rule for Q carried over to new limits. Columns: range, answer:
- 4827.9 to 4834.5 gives 1.84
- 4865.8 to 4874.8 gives 2.18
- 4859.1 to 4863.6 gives 2.43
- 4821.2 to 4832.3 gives 1.81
